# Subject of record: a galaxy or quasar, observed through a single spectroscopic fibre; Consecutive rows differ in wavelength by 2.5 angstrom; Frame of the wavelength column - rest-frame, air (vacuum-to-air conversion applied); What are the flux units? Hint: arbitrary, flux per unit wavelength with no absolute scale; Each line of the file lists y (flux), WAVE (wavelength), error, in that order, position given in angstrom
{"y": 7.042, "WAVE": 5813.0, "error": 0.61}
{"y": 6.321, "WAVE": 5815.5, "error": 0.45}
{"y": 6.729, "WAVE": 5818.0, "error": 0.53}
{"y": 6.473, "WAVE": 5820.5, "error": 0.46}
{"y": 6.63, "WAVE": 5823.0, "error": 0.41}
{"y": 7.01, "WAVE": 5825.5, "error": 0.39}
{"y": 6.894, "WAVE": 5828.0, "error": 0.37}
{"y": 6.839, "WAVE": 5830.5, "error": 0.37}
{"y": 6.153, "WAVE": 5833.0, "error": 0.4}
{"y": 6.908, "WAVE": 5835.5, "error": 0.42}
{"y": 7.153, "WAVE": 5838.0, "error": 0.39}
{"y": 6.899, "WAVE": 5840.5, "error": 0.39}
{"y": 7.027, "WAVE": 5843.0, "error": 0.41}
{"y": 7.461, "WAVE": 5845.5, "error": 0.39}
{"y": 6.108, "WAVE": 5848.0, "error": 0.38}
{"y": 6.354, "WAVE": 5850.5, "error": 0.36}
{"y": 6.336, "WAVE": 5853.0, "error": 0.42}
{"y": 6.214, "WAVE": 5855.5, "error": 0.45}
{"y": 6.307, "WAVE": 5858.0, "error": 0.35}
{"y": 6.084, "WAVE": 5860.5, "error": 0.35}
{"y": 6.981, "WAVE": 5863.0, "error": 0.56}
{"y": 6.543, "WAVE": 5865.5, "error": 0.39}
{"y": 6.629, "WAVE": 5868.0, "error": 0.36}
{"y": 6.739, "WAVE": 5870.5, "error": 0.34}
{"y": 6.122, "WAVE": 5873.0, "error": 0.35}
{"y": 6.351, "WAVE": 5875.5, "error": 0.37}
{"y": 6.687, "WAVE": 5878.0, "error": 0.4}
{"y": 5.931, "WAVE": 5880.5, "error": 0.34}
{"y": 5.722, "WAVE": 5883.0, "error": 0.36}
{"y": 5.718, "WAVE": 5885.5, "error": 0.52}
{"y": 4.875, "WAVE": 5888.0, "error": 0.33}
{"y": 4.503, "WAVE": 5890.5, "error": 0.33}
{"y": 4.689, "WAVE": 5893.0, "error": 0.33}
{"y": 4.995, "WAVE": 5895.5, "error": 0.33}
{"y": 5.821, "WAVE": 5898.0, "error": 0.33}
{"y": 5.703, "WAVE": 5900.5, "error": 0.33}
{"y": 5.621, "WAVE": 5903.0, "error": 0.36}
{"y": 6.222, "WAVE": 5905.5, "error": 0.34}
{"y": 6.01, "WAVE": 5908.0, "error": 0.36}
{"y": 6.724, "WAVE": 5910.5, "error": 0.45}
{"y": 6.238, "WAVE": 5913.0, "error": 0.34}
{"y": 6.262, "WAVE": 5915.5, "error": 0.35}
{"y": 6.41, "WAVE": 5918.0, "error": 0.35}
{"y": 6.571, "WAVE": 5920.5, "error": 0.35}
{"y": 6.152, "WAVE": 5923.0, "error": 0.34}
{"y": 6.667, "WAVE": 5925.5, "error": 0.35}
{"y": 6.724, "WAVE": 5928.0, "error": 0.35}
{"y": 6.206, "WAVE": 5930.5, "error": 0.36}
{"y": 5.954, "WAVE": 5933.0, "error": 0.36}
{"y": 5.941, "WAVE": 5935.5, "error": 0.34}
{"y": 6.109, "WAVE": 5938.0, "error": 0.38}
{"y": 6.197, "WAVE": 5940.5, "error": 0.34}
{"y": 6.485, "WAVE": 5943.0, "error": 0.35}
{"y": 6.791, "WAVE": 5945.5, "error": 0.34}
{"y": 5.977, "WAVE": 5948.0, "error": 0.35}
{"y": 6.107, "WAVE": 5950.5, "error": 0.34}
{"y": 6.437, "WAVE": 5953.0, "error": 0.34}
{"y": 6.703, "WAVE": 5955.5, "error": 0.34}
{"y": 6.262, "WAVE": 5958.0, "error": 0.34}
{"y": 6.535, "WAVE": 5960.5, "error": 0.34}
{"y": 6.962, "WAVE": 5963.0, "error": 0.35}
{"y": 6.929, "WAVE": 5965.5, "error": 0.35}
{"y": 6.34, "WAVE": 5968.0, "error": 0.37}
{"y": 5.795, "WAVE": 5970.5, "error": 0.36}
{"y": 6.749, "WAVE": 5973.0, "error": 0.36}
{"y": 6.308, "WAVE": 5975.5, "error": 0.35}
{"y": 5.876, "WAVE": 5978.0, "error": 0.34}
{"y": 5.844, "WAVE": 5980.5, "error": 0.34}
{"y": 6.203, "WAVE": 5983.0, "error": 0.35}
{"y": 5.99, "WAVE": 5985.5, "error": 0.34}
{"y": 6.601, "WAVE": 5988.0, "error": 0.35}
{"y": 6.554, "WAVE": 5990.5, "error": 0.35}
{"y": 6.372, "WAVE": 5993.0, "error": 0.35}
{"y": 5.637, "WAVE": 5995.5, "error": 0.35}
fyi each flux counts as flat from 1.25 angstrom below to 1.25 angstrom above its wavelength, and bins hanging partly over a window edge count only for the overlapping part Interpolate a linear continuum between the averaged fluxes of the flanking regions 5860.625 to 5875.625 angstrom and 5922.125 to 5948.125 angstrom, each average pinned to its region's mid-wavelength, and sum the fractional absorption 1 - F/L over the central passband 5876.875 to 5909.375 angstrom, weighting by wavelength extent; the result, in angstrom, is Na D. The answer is 4.4 angstrom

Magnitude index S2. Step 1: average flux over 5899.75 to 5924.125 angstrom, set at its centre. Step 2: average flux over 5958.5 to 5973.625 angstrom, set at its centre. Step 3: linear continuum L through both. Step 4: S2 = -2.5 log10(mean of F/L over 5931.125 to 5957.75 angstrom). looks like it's 0.02 mag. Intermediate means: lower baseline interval 6.2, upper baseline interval 6.53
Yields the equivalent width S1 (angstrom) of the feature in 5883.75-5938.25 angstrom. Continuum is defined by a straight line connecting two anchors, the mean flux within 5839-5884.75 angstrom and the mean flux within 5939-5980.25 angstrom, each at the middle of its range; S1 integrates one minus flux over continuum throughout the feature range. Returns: 4.4 angstrom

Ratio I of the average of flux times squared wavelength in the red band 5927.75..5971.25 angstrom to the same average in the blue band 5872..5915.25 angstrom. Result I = 1.12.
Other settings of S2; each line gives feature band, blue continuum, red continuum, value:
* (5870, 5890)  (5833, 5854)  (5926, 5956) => 0.11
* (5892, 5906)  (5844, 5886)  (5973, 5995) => 0.16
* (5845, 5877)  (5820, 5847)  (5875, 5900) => -0.05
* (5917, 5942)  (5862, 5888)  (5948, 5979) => 0.01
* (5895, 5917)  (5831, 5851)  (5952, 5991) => 0.10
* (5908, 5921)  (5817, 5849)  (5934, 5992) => 0.02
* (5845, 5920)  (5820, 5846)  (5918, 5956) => 0.09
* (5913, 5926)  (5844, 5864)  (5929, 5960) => -0.01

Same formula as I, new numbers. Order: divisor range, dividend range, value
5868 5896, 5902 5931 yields 1.12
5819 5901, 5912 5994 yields 1.04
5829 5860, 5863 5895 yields 0.90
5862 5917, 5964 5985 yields 1.08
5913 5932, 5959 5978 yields 1.03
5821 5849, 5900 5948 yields 0.95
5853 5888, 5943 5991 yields 1.05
